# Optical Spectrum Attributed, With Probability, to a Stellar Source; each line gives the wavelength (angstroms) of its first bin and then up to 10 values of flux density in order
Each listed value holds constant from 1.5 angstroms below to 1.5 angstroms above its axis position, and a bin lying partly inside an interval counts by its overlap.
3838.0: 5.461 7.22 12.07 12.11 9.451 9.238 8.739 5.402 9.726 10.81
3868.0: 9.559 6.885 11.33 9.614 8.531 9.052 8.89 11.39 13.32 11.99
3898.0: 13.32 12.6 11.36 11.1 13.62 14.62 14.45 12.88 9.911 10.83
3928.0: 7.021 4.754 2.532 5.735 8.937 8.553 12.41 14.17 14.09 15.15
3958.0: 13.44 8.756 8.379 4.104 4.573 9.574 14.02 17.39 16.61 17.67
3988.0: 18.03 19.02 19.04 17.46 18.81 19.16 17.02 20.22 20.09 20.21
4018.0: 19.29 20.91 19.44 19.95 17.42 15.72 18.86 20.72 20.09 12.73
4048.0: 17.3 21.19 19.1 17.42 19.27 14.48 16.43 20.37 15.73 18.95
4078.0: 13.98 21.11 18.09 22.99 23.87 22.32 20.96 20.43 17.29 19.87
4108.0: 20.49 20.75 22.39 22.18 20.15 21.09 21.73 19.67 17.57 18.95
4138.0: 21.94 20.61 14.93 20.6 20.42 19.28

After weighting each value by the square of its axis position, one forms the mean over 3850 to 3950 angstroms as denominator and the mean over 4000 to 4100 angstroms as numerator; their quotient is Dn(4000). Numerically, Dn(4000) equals 2.0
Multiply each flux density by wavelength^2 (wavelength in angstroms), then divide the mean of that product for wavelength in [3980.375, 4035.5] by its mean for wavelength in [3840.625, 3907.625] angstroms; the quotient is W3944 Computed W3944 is 1.96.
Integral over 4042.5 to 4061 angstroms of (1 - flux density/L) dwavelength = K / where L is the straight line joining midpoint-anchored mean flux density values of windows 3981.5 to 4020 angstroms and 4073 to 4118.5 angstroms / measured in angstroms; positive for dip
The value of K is 1.6 angstroms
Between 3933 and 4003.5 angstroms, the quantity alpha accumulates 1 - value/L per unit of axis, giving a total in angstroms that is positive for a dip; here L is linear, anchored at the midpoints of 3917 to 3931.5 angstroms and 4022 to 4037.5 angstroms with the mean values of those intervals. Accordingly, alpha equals 3.7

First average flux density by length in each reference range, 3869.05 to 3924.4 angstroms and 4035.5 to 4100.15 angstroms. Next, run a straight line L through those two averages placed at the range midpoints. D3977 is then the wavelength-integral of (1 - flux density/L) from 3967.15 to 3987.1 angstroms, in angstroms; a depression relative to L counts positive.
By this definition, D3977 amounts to 2.9 angstroms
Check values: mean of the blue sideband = 11.4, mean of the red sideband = 18.9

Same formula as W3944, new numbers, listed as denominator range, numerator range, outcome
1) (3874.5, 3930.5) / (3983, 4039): 1.77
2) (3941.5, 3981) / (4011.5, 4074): 1.71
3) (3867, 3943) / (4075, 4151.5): 2.21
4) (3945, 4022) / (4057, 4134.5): 1.35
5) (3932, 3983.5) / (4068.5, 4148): 2.06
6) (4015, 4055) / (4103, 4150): 1.13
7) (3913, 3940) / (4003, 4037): 2.25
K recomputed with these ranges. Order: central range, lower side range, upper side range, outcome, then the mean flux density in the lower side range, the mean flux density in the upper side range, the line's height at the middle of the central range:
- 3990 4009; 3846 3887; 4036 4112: -3.7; 9.21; 19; 15.5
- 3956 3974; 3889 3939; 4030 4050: 6.9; 10.6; 17.6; 13.5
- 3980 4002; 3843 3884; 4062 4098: -4.2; 9.44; 19.2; 15.2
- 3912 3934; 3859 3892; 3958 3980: -0.9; 9.56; 9.63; 9.59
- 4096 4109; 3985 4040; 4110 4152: 0.2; 18.9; 20.2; 19.9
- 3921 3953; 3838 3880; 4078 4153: 9.5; 9.23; 20.3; 12.6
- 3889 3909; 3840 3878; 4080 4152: -2.0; 9.42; 20.4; 11.1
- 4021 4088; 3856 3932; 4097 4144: -3.7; 10.5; 20.2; 17.4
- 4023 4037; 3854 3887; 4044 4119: -1.3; 8.96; 19.2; 16.7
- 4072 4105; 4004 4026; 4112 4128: 1.7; 19.6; 21.4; 20.9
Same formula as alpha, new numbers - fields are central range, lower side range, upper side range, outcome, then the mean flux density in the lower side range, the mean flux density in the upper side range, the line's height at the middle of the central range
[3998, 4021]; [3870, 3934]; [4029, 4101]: -4.8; 10.7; 18.7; 16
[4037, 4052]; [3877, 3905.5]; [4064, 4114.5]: -0.5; 11.1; 19.7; 17.7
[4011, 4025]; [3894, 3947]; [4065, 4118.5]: -3.7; 10.3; 19.9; 15.8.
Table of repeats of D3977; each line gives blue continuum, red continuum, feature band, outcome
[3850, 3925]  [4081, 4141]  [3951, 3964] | 1.4 angstroms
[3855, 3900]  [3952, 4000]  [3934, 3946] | 4.6 angstroms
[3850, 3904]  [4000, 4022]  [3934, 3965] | 9.4 angstroms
